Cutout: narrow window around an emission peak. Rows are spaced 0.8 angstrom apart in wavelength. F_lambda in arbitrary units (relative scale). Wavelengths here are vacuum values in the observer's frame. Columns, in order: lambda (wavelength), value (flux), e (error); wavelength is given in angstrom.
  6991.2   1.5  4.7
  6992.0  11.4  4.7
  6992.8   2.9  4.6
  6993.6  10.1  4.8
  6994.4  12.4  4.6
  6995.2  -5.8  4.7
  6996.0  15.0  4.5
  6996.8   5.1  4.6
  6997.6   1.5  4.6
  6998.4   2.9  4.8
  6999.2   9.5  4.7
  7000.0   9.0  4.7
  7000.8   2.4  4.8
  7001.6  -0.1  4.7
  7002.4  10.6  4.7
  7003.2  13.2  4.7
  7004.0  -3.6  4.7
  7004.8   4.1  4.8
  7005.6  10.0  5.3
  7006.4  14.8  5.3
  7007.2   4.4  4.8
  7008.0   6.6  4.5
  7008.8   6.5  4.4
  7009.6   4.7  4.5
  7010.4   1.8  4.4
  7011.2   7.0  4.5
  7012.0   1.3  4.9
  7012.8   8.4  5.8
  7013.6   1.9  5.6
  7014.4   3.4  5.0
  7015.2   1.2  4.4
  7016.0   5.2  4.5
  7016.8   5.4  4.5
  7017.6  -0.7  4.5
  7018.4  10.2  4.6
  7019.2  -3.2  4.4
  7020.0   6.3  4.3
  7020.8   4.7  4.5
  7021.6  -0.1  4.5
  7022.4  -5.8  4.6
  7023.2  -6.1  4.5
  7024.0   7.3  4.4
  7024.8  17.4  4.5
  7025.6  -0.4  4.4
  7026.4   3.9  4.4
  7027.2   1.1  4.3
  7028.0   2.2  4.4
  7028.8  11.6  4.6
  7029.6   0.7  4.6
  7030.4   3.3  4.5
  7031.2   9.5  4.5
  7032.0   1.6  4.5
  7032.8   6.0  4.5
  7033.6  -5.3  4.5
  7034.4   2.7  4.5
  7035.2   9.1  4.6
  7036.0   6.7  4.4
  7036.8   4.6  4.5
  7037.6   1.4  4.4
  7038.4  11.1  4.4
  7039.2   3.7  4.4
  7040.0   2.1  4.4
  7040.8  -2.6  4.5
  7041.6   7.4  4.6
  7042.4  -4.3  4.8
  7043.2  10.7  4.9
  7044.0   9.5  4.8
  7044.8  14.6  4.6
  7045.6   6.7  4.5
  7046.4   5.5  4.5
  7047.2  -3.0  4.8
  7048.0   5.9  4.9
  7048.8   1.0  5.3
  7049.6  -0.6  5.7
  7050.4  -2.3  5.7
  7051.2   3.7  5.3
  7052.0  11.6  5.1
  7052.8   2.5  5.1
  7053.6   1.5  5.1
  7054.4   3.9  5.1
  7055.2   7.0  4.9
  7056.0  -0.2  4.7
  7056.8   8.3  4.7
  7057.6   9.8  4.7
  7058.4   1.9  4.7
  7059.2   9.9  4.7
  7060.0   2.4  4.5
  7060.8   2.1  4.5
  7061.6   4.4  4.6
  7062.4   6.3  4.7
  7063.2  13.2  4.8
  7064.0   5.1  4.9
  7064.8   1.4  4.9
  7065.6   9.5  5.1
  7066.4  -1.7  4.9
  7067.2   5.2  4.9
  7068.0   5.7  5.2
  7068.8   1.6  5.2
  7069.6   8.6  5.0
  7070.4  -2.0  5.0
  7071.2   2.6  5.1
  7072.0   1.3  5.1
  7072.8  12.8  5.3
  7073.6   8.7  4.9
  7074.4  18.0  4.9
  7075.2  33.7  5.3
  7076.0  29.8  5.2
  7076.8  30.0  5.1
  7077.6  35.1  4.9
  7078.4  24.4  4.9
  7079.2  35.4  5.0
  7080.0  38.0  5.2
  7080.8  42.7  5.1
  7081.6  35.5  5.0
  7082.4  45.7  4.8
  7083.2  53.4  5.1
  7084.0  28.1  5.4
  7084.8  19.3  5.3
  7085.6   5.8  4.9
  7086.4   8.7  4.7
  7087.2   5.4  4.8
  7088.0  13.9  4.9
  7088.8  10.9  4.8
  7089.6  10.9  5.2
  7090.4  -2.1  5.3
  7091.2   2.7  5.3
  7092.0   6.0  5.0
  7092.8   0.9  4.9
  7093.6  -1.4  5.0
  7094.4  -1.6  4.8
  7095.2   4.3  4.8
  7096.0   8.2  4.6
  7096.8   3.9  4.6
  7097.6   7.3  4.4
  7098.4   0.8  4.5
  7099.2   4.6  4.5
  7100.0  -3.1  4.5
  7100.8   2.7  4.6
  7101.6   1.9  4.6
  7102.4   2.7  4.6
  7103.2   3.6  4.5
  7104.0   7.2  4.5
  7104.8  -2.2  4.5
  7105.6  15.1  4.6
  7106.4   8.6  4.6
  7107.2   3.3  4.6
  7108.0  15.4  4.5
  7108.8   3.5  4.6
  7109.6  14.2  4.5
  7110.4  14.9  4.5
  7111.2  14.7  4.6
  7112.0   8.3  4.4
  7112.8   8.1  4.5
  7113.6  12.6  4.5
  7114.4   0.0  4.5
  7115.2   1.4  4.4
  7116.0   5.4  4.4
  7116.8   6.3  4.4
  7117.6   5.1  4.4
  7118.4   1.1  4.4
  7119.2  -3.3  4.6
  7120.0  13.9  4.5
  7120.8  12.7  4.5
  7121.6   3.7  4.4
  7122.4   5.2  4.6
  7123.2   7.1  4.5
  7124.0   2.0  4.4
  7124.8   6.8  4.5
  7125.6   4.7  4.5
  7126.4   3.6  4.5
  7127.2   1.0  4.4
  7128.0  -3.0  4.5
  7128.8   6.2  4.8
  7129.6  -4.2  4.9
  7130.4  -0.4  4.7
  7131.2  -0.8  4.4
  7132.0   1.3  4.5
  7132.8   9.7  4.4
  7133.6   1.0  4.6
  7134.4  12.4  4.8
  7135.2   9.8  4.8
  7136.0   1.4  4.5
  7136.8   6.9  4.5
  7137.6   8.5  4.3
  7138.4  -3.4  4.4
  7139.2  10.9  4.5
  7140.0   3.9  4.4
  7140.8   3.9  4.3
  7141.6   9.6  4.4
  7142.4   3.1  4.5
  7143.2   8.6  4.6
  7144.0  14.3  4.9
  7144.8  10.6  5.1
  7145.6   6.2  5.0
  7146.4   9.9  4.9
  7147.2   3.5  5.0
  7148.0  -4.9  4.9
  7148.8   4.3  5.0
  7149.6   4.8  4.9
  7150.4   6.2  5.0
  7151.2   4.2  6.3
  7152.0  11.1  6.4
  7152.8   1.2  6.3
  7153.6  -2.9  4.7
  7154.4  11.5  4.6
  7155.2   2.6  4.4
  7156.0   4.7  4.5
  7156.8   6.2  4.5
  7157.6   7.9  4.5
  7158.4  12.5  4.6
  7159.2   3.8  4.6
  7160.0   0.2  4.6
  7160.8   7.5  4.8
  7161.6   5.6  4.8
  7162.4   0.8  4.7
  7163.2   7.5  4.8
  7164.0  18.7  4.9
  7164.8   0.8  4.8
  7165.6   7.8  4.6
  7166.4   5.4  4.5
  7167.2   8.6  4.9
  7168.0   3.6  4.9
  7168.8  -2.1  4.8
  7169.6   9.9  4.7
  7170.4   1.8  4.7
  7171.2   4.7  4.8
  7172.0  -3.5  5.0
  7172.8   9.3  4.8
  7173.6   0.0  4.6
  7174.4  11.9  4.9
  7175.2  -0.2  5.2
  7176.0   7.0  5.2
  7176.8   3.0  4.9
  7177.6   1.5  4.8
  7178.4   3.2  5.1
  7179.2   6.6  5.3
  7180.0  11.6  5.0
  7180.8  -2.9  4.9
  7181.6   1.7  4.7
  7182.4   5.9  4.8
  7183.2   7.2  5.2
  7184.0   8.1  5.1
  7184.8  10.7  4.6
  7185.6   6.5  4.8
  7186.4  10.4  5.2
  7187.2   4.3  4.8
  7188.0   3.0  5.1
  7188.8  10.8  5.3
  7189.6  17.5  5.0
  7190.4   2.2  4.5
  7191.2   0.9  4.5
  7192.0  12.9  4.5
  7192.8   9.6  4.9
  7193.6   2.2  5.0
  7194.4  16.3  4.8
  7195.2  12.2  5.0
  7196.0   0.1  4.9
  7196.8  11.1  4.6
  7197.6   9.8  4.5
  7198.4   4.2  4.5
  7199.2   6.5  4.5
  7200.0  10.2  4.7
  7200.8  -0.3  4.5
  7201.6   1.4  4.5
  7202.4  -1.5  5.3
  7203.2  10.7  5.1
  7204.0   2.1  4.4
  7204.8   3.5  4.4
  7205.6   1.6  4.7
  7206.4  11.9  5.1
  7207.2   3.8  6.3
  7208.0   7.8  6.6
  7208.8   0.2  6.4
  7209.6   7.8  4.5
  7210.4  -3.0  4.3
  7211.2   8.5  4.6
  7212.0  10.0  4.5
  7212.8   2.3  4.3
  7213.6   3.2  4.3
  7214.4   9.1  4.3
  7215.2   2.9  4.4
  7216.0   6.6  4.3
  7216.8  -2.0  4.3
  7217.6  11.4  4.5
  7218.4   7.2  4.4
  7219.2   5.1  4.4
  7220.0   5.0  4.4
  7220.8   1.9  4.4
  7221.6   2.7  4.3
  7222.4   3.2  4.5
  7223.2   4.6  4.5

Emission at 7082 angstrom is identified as [O II] 3727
